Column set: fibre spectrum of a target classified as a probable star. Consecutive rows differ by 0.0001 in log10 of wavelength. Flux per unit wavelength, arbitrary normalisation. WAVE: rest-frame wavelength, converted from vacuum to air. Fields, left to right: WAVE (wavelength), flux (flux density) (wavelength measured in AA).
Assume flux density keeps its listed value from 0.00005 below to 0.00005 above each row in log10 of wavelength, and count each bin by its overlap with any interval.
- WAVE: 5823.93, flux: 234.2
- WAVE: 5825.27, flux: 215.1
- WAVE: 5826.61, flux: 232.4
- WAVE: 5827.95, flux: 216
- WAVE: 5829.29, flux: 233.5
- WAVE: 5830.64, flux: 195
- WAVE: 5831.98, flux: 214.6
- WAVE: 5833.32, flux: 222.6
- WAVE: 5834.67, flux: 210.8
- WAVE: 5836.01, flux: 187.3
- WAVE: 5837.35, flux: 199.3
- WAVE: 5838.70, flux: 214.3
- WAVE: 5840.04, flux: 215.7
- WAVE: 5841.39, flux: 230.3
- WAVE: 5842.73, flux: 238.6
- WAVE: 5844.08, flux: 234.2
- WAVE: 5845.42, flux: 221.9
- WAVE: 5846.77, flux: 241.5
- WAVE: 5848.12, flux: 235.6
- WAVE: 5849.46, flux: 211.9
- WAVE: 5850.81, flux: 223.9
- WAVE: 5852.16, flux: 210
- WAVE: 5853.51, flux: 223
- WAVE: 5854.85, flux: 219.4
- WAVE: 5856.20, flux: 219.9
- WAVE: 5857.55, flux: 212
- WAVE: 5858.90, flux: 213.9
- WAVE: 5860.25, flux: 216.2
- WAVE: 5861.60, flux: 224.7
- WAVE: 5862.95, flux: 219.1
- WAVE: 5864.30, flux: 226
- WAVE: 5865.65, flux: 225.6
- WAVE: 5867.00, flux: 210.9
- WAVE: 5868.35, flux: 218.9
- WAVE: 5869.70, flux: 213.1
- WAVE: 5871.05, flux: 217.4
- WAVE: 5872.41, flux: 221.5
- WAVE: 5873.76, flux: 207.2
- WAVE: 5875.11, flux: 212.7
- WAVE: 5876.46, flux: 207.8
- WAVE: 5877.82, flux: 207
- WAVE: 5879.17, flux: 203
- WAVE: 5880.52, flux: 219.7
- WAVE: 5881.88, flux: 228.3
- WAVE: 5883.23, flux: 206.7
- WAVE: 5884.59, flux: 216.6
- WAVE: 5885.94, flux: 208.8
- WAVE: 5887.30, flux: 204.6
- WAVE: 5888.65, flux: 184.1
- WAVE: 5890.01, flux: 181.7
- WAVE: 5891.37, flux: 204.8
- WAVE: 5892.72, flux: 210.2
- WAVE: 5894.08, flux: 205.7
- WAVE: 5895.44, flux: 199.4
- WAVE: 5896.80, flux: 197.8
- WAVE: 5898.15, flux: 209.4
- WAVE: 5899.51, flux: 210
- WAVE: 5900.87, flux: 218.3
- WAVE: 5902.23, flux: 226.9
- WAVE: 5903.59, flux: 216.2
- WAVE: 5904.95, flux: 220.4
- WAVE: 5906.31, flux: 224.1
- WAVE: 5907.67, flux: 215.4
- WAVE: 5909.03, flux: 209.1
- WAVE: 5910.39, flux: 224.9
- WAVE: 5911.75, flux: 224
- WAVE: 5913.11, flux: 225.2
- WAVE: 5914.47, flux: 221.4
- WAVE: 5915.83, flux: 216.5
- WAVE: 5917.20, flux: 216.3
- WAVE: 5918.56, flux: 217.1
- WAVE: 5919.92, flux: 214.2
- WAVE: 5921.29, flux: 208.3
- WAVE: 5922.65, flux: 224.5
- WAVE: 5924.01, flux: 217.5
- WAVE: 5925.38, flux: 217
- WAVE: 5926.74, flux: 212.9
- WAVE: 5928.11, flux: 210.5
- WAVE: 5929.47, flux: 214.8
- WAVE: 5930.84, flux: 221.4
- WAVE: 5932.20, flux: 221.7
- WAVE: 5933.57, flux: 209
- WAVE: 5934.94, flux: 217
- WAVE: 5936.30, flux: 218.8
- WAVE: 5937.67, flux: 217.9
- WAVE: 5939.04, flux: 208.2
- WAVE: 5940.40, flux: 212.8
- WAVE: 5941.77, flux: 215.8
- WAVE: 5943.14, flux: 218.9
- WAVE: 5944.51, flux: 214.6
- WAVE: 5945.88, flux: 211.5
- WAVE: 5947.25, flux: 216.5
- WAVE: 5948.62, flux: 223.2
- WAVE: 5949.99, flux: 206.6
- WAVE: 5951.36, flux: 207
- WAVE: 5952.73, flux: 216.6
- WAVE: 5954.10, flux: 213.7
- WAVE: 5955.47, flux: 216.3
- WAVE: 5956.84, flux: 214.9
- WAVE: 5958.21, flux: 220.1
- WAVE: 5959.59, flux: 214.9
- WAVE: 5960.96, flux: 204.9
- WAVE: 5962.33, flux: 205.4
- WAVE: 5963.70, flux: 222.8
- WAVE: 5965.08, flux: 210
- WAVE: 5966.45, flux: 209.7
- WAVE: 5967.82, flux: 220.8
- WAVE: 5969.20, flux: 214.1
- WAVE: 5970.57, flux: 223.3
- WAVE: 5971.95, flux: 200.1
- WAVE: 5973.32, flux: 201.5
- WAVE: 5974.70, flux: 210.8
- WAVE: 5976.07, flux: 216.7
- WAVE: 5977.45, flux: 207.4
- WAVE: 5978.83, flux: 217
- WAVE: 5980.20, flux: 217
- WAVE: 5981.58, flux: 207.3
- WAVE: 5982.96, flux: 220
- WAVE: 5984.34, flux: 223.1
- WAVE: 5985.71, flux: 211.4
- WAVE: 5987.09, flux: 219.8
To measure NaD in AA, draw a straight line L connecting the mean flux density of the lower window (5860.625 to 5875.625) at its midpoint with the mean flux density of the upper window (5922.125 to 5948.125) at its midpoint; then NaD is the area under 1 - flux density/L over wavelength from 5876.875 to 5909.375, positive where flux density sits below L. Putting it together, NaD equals 1.1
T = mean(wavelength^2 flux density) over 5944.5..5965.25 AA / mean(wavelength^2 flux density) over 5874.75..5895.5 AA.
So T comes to 1.1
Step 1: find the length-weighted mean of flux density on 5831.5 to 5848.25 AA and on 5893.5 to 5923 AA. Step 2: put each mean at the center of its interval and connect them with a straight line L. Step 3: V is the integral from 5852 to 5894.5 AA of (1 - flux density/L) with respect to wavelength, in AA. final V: 1.0 AA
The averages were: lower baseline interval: 220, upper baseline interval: 216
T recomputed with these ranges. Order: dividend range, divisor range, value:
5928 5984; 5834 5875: 1.01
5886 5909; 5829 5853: 0.97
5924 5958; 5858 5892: 1.04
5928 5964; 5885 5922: 1.03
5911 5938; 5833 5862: 1.02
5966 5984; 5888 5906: 1.06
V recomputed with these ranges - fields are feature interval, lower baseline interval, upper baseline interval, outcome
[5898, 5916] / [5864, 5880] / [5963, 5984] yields -0.4 AA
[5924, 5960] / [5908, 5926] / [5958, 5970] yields 0.1 AA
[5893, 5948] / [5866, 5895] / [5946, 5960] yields -0.8 AA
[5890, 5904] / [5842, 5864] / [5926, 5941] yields 0.7 AA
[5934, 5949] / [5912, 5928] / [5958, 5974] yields -0.1 AA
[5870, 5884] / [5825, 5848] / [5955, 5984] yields 0.3 AA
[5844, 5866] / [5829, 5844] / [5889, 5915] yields -0.8 AA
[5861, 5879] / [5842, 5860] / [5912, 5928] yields 0.5 AA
